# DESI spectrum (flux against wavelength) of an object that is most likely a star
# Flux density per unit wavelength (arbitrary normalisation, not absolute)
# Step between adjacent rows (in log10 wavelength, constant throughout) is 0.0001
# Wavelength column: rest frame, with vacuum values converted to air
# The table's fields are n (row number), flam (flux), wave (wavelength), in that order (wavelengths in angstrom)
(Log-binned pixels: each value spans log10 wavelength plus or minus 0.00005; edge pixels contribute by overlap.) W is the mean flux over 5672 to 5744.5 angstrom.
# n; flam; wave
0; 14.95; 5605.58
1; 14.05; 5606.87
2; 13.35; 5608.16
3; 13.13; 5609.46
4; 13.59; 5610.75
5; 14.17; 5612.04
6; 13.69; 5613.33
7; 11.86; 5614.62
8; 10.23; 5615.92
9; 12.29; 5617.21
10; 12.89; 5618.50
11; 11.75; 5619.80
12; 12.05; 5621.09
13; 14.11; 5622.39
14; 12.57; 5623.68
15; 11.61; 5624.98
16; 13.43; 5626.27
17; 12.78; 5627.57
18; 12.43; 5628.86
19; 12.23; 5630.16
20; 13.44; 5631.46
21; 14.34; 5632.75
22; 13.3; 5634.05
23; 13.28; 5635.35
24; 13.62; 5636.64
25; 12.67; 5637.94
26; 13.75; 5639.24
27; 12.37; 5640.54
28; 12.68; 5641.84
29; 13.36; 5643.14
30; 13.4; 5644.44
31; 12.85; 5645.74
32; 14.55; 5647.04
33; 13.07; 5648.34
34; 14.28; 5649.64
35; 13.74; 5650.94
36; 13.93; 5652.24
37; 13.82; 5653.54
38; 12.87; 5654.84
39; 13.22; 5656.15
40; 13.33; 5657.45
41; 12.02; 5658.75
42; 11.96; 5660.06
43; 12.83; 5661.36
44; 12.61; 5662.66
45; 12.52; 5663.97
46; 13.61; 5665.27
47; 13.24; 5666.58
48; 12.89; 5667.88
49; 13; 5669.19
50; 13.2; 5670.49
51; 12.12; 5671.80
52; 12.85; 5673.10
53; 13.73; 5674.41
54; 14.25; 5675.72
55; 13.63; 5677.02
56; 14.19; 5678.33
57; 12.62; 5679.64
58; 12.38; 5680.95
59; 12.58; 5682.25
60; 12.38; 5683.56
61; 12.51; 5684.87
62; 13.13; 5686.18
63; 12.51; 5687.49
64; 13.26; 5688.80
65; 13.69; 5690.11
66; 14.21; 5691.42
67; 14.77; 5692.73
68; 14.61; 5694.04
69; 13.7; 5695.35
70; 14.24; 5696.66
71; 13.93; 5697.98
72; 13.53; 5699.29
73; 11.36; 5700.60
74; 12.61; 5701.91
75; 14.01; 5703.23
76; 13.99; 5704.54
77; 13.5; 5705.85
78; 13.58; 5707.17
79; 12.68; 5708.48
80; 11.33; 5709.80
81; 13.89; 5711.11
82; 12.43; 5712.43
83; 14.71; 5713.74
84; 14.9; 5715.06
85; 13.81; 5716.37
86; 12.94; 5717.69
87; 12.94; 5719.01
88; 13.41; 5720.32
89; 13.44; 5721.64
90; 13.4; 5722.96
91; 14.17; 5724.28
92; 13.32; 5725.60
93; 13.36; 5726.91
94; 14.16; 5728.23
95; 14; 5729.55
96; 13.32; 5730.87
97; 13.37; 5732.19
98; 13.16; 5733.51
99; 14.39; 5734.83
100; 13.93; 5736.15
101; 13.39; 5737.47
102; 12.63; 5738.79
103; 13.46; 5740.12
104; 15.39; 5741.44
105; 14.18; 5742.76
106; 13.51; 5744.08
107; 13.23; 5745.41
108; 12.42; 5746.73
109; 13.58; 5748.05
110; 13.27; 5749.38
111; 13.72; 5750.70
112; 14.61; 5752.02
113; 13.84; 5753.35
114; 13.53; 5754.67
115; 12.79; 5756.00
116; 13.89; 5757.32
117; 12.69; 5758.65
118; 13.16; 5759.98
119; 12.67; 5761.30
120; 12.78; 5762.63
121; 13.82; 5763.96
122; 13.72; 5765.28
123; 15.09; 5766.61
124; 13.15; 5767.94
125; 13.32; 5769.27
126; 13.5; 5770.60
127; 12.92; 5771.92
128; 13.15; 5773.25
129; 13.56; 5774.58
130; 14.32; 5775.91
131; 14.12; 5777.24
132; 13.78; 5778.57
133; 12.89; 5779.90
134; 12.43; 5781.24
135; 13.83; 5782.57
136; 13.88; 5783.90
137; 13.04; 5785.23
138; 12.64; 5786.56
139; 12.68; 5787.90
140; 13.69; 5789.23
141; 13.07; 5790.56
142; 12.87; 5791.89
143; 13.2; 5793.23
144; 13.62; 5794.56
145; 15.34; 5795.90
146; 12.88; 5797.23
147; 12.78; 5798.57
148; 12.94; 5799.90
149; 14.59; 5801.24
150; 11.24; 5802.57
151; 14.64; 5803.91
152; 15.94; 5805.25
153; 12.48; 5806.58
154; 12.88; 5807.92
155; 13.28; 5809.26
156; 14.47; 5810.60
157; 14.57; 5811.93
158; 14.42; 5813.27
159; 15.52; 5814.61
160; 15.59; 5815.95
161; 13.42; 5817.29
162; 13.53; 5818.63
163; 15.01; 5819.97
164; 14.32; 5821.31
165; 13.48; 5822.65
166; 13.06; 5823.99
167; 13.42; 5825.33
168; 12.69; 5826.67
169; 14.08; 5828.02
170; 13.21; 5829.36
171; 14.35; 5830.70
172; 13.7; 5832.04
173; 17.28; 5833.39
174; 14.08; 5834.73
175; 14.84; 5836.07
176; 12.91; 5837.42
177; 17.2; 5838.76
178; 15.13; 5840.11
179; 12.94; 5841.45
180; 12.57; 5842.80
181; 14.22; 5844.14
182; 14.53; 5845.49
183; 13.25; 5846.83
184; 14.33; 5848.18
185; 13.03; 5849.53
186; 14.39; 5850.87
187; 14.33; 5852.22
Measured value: 13.5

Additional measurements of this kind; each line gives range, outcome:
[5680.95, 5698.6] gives 13.5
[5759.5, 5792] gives 13.4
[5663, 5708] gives 13.3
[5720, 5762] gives 13.5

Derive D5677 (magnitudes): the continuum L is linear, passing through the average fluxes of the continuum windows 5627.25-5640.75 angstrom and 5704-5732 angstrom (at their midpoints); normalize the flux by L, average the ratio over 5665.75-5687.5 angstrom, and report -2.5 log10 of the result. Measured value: 0.02 mag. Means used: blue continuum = 13.1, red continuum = 13.5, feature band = 13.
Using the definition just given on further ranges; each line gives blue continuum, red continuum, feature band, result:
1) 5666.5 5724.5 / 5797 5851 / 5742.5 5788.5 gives 0.02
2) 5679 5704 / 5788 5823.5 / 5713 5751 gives -0.01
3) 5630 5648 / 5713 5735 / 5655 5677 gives 0.04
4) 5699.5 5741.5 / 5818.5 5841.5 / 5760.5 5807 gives 0.04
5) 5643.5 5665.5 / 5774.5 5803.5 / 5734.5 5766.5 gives -0.02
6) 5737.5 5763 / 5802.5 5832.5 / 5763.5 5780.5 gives 0.00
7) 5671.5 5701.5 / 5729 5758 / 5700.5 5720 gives 0.01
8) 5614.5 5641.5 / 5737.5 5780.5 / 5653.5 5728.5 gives -0.01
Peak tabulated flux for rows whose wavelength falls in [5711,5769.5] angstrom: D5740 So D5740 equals 15.39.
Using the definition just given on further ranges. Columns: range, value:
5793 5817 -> 15.94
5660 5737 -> 14.9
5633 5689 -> 14.55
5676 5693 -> 14.77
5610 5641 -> 14.34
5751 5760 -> 14.61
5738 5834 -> 17.28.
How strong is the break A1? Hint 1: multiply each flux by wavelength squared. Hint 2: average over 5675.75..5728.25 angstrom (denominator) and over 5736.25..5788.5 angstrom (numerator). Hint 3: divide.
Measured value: 1.0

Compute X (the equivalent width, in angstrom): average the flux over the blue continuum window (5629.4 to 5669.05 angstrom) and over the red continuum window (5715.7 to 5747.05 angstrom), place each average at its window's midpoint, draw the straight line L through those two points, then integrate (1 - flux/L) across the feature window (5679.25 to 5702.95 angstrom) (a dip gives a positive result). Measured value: 0.2 angstrom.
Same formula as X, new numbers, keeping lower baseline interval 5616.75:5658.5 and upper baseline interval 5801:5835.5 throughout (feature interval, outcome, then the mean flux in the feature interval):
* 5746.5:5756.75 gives 0.1 angstrom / 13.5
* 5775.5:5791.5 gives 0.6 angstrom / 13.3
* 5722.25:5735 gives 0.0 angstrom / 13.6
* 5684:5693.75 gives -0.1 angstrom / 13.5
